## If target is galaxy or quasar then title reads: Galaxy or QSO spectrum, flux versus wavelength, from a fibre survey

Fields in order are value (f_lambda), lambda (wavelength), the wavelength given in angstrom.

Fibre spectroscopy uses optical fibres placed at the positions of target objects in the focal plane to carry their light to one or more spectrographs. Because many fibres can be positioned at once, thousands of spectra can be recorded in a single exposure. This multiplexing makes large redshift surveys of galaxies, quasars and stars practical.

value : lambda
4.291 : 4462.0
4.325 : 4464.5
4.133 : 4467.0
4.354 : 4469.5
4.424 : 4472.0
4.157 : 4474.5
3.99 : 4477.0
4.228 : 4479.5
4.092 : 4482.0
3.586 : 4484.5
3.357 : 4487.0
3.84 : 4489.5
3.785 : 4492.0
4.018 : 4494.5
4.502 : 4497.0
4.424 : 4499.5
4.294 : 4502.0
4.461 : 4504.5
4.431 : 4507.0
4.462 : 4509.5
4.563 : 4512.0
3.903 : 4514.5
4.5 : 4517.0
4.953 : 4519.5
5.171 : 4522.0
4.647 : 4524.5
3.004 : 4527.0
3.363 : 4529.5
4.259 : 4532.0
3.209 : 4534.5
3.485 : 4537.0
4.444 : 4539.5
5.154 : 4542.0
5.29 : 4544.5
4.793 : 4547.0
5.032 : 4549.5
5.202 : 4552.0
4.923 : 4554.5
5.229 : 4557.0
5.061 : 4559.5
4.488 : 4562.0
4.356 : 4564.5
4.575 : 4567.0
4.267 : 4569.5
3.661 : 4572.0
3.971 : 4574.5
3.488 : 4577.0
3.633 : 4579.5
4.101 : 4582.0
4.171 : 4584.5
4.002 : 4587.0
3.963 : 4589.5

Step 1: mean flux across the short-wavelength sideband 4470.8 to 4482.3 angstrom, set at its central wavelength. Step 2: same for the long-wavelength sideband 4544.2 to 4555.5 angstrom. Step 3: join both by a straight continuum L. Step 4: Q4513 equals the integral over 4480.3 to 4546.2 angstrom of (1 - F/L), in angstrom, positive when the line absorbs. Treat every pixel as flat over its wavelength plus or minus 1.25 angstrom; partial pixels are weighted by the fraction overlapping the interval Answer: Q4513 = 5.7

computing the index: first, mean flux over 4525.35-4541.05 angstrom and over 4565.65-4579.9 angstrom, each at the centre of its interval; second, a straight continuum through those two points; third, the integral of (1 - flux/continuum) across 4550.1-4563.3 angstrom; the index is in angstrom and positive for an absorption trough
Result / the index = -3.91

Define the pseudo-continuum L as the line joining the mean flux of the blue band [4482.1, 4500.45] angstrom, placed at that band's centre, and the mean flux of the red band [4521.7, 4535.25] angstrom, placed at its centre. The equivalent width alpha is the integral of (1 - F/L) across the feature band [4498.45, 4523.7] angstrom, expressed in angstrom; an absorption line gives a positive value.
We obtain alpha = -4.0 angstrom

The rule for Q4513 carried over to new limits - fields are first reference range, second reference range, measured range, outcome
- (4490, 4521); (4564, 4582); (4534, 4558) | -3.4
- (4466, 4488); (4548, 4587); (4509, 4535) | 0.1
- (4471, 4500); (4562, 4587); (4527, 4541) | 1.1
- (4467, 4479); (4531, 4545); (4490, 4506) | 0.0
